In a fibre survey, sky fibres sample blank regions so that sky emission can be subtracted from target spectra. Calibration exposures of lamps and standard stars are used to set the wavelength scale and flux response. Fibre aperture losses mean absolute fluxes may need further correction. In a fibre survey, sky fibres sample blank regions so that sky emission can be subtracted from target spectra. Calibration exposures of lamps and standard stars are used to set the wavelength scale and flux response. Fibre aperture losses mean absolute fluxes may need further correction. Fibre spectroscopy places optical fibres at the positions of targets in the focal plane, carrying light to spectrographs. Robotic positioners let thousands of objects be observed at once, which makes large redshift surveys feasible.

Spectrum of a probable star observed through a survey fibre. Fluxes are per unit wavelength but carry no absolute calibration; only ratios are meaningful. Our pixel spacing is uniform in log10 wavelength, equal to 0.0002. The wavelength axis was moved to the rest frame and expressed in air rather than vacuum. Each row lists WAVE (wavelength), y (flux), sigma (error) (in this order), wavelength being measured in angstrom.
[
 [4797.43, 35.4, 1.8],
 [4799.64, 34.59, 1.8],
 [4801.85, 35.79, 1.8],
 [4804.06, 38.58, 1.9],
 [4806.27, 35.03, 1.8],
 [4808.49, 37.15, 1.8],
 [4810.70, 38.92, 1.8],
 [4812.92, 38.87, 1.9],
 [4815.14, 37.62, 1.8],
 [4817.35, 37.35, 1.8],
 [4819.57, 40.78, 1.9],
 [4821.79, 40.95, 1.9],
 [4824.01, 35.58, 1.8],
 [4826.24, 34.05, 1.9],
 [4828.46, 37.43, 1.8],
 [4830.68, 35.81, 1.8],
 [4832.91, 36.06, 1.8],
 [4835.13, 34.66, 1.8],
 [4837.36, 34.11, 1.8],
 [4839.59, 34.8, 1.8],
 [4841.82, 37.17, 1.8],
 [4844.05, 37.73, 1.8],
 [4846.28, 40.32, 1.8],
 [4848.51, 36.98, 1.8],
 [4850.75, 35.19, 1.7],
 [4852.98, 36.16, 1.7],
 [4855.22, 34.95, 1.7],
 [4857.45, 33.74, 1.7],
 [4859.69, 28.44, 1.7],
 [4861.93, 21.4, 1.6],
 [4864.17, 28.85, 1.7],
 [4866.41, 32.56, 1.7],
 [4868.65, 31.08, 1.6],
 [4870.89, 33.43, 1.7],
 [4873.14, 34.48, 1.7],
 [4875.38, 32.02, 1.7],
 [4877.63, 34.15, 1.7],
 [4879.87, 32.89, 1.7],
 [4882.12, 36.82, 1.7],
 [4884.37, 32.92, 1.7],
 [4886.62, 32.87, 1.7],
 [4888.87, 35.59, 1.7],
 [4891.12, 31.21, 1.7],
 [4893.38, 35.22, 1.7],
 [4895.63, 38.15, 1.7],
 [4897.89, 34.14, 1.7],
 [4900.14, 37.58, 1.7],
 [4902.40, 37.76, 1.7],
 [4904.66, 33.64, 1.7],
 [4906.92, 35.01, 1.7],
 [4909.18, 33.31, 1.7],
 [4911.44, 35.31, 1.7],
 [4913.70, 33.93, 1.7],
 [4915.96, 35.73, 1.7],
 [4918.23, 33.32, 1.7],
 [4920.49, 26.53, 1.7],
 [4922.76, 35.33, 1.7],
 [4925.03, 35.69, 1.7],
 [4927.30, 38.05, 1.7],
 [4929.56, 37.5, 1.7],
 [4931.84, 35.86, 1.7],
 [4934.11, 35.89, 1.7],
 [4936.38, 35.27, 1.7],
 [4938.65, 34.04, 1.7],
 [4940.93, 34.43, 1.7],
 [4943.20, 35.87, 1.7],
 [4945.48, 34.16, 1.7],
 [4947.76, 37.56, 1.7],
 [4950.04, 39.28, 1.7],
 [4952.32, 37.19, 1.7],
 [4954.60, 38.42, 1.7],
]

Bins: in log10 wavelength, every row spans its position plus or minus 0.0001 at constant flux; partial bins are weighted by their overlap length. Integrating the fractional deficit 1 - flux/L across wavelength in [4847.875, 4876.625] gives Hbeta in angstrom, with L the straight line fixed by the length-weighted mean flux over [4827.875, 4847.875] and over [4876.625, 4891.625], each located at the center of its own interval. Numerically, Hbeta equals 2.4 angstrom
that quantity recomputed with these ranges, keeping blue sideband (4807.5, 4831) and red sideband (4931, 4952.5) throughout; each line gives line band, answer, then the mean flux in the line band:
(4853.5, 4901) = 5.0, 33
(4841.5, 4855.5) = 0.1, 37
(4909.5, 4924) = 1.2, 33.4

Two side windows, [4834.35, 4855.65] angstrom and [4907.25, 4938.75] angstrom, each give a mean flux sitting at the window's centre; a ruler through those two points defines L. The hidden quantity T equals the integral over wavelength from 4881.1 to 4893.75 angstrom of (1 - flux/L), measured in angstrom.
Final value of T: 0.5 angstrom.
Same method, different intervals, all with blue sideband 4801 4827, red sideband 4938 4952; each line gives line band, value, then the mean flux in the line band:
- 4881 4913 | 1.4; 35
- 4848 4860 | 0.9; 34.5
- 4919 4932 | 0.6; 34.7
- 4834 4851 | 0.4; 36.4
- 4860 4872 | 2.5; 29.4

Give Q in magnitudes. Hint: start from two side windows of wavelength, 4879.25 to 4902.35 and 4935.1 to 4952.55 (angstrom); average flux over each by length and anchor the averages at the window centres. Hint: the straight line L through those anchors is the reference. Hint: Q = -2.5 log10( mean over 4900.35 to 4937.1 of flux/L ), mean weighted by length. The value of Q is 0.02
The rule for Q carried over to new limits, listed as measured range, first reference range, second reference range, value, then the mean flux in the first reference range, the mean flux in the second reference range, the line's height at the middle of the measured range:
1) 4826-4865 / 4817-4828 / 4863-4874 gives 0.02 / 37.7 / 32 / 34.9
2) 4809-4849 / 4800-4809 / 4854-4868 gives -0.11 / 36.4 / 30.1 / 33.7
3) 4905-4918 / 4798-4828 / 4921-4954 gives 0.05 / 37.3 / 36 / 36.3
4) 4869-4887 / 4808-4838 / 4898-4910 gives 0.07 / 37.1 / 35.4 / 36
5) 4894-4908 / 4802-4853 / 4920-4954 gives 0.00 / 37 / 35.7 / 36.1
